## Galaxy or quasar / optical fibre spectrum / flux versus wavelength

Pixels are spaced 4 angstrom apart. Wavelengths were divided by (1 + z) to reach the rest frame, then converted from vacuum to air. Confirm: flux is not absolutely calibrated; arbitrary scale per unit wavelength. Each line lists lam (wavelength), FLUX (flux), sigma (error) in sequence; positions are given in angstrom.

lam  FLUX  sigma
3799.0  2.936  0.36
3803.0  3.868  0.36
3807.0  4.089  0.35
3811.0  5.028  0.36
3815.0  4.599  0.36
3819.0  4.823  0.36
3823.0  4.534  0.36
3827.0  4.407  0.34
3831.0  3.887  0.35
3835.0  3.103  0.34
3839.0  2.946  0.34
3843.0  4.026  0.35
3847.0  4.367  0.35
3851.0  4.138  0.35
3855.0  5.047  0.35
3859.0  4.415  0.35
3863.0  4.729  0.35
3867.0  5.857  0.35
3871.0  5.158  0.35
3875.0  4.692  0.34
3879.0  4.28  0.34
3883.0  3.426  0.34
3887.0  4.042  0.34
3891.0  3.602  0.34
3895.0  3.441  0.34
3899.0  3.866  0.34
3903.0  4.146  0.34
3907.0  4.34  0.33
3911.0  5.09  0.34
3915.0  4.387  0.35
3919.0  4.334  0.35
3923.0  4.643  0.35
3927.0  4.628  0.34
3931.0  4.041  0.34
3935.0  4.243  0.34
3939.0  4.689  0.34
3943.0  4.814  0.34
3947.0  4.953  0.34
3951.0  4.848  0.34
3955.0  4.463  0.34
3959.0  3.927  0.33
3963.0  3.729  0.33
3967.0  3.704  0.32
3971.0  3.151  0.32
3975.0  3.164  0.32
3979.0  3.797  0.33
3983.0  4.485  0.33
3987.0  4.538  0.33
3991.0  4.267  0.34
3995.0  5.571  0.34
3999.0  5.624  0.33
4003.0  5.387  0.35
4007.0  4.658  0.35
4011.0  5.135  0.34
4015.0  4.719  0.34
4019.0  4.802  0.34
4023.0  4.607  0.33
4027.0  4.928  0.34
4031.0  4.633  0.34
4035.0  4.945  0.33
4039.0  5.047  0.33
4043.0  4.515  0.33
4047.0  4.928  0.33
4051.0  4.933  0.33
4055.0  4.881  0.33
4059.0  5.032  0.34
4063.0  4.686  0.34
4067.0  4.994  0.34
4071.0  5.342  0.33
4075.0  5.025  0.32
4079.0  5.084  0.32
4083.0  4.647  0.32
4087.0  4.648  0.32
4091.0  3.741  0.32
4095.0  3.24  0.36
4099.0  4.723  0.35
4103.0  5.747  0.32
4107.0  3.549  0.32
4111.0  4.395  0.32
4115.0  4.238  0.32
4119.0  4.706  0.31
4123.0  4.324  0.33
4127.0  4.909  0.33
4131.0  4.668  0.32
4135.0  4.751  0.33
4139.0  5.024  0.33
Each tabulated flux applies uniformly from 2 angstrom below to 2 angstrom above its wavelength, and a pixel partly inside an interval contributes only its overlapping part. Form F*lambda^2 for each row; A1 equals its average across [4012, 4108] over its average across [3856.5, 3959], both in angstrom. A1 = 1.15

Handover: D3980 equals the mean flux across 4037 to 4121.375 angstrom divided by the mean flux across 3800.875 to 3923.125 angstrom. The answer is 1.1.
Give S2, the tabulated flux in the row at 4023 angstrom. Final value 4.607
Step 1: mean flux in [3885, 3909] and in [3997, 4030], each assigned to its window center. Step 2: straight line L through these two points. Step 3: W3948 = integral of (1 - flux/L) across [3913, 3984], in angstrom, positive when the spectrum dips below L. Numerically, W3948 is 2.2 angstrom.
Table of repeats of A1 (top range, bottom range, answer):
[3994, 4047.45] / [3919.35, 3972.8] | 1.20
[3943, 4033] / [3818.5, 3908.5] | 1.14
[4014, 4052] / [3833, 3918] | 1.23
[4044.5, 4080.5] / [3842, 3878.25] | 1.17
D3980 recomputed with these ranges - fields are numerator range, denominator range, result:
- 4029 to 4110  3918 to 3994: 1.11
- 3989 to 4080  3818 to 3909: 1.17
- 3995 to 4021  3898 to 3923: 1.16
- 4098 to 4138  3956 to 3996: 1.15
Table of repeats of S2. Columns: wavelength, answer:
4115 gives 4.238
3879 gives 4.28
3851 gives 4.138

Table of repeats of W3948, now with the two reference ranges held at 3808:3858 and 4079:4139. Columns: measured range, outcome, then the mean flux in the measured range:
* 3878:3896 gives 2.3 angstrom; 3.75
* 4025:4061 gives -3.6 angstrom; 4.87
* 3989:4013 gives -3.9 angstrom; 5.11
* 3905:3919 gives -0.8 angstrom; 4.57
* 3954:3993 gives 4.1 angstrom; 3.91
